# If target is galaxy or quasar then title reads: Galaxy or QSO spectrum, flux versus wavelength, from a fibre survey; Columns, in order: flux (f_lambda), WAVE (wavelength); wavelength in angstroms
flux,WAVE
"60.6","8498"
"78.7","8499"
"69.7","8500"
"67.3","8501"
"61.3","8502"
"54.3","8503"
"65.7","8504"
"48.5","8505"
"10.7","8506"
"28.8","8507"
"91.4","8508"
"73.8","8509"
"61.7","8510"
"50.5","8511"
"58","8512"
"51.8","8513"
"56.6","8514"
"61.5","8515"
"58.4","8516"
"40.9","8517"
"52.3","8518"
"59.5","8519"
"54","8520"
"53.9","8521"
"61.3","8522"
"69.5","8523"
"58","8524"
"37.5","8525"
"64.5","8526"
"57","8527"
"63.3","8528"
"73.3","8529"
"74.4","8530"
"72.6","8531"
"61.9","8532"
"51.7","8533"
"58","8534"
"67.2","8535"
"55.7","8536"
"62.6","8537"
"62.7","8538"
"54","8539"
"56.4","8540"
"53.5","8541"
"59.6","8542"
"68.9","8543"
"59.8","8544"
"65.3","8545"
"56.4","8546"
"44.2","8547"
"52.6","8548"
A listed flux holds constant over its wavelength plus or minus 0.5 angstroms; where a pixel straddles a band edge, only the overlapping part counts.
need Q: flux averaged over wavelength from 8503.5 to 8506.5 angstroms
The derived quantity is 41.6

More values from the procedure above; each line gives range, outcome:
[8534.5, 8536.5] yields 61.5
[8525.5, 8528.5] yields 61.6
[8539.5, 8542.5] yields 56.5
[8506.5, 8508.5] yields 60.1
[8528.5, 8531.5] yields 73.4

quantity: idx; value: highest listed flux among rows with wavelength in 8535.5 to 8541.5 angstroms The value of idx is 62.7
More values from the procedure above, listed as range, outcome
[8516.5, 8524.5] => 69.5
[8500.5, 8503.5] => 67.3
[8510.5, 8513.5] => 58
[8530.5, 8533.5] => 72.6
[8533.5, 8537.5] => 67.2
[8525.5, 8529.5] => 73.3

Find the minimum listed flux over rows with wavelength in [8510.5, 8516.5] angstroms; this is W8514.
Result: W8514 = 50.5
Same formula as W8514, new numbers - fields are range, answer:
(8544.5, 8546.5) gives 56.4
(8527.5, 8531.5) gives 63.3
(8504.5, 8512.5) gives 10.7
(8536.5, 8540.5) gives 54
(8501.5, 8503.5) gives 54.3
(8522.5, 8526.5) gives 37.5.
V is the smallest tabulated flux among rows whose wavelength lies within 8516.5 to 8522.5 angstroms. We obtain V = 40.9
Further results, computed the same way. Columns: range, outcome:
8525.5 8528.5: 57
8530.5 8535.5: 51.7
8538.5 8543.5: 53.5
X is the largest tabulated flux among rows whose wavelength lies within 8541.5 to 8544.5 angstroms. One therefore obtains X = 68.9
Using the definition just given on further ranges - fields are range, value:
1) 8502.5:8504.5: 65.7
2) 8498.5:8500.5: 78.7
